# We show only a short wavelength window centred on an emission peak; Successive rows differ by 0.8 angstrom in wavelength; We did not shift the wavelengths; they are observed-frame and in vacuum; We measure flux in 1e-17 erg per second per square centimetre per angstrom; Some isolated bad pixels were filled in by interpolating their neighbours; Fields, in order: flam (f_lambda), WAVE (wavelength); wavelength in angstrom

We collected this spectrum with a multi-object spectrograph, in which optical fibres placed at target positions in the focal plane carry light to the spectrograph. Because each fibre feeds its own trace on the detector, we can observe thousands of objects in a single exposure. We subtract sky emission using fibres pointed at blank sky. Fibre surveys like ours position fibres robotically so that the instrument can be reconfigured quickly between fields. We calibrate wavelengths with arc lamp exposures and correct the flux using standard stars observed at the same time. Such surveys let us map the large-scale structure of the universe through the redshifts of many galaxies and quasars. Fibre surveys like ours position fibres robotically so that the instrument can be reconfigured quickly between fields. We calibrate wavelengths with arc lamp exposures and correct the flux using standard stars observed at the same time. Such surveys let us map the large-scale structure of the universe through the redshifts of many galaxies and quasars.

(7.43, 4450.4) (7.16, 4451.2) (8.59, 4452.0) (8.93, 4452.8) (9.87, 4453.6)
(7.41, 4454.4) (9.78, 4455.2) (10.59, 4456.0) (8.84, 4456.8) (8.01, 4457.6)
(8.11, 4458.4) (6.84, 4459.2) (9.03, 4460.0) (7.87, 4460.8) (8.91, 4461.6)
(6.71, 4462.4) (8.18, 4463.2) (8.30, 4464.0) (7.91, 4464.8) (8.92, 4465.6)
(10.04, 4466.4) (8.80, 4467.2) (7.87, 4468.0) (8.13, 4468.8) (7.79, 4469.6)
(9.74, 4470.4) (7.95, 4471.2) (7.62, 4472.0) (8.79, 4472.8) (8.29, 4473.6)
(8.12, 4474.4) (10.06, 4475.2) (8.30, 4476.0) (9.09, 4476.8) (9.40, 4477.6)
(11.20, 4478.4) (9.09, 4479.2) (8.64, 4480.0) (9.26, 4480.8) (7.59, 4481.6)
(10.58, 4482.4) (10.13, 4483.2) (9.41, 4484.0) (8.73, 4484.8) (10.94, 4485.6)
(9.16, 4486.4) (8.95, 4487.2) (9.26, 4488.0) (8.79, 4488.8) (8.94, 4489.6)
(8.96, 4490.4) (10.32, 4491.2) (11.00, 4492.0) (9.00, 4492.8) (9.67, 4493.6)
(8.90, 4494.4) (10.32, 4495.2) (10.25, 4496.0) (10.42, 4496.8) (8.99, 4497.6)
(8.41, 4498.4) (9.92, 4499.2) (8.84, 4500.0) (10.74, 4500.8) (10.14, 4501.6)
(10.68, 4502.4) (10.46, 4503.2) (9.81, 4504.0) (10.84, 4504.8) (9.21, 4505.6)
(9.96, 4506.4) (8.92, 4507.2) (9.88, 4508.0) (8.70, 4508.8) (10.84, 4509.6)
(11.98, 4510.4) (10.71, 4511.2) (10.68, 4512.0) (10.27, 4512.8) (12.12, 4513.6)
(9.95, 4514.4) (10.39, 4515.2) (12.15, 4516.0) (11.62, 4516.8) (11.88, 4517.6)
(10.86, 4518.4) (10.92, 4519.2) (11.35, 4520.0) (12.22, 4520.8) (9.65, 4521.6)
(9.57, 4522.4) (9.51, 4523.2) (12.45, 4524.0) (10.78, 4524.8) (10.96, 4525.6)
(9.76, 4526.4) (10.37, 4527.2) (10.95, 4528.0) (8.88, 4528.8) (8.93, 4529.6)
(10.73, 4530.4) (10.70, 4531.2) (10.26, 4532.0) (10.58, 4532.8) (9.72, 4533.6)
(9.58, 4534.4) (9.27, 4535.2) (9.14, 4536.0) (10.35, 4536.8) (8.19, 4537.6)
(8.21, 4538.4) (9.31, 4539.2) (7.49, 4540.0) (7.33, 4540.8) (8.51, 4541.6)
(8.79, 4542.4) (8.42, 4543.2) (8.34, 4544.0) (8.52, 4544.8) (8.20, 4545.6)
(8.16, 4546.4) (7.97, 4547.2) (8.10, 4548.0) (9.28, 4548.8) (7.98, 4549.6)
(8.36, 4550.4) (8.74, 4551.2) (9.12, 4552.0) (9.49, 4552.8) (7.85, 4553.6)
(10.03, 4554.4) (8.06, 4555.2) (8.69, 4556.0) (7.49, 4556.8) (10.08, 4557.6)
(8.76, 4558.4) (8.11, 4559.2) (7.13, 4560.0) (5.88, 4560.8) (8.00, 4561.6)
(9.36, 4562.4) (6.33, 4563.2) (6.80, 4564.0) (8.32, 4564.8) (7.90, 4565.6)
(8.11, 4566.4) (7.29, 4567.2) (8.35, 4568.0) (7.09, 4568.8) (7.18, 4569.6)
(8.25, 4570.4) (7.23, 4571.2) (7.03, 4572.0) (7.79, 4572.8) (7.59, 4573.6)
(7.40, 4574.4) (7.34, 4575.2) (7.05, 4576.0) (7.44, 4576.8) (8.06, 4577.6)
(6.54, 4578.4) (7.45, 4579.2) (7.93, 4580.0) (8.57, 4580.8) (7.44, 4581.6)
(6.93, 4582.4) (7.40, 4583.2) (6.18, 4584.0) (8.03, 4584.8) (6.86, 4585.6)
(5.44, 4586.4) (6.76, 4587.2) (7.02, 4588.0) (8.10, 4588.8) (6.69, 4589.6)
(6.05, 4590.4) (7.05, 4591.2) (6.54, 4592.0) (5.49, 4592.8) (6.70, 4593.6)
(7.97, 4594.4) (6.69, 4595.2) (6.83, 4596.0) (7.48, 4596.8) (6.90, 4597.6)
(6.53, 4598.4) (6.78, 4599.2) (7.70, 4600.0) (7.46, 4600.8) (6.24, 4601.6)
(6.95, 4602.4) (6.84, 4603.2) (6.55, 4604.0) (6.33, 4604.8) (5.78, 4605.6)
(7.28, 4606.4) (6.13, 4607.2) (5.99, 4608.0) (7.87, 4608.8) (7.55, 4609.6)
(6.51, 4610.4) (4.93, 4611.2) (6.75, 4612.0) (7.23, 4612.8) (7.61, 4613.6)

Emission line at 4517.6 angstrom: C III]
